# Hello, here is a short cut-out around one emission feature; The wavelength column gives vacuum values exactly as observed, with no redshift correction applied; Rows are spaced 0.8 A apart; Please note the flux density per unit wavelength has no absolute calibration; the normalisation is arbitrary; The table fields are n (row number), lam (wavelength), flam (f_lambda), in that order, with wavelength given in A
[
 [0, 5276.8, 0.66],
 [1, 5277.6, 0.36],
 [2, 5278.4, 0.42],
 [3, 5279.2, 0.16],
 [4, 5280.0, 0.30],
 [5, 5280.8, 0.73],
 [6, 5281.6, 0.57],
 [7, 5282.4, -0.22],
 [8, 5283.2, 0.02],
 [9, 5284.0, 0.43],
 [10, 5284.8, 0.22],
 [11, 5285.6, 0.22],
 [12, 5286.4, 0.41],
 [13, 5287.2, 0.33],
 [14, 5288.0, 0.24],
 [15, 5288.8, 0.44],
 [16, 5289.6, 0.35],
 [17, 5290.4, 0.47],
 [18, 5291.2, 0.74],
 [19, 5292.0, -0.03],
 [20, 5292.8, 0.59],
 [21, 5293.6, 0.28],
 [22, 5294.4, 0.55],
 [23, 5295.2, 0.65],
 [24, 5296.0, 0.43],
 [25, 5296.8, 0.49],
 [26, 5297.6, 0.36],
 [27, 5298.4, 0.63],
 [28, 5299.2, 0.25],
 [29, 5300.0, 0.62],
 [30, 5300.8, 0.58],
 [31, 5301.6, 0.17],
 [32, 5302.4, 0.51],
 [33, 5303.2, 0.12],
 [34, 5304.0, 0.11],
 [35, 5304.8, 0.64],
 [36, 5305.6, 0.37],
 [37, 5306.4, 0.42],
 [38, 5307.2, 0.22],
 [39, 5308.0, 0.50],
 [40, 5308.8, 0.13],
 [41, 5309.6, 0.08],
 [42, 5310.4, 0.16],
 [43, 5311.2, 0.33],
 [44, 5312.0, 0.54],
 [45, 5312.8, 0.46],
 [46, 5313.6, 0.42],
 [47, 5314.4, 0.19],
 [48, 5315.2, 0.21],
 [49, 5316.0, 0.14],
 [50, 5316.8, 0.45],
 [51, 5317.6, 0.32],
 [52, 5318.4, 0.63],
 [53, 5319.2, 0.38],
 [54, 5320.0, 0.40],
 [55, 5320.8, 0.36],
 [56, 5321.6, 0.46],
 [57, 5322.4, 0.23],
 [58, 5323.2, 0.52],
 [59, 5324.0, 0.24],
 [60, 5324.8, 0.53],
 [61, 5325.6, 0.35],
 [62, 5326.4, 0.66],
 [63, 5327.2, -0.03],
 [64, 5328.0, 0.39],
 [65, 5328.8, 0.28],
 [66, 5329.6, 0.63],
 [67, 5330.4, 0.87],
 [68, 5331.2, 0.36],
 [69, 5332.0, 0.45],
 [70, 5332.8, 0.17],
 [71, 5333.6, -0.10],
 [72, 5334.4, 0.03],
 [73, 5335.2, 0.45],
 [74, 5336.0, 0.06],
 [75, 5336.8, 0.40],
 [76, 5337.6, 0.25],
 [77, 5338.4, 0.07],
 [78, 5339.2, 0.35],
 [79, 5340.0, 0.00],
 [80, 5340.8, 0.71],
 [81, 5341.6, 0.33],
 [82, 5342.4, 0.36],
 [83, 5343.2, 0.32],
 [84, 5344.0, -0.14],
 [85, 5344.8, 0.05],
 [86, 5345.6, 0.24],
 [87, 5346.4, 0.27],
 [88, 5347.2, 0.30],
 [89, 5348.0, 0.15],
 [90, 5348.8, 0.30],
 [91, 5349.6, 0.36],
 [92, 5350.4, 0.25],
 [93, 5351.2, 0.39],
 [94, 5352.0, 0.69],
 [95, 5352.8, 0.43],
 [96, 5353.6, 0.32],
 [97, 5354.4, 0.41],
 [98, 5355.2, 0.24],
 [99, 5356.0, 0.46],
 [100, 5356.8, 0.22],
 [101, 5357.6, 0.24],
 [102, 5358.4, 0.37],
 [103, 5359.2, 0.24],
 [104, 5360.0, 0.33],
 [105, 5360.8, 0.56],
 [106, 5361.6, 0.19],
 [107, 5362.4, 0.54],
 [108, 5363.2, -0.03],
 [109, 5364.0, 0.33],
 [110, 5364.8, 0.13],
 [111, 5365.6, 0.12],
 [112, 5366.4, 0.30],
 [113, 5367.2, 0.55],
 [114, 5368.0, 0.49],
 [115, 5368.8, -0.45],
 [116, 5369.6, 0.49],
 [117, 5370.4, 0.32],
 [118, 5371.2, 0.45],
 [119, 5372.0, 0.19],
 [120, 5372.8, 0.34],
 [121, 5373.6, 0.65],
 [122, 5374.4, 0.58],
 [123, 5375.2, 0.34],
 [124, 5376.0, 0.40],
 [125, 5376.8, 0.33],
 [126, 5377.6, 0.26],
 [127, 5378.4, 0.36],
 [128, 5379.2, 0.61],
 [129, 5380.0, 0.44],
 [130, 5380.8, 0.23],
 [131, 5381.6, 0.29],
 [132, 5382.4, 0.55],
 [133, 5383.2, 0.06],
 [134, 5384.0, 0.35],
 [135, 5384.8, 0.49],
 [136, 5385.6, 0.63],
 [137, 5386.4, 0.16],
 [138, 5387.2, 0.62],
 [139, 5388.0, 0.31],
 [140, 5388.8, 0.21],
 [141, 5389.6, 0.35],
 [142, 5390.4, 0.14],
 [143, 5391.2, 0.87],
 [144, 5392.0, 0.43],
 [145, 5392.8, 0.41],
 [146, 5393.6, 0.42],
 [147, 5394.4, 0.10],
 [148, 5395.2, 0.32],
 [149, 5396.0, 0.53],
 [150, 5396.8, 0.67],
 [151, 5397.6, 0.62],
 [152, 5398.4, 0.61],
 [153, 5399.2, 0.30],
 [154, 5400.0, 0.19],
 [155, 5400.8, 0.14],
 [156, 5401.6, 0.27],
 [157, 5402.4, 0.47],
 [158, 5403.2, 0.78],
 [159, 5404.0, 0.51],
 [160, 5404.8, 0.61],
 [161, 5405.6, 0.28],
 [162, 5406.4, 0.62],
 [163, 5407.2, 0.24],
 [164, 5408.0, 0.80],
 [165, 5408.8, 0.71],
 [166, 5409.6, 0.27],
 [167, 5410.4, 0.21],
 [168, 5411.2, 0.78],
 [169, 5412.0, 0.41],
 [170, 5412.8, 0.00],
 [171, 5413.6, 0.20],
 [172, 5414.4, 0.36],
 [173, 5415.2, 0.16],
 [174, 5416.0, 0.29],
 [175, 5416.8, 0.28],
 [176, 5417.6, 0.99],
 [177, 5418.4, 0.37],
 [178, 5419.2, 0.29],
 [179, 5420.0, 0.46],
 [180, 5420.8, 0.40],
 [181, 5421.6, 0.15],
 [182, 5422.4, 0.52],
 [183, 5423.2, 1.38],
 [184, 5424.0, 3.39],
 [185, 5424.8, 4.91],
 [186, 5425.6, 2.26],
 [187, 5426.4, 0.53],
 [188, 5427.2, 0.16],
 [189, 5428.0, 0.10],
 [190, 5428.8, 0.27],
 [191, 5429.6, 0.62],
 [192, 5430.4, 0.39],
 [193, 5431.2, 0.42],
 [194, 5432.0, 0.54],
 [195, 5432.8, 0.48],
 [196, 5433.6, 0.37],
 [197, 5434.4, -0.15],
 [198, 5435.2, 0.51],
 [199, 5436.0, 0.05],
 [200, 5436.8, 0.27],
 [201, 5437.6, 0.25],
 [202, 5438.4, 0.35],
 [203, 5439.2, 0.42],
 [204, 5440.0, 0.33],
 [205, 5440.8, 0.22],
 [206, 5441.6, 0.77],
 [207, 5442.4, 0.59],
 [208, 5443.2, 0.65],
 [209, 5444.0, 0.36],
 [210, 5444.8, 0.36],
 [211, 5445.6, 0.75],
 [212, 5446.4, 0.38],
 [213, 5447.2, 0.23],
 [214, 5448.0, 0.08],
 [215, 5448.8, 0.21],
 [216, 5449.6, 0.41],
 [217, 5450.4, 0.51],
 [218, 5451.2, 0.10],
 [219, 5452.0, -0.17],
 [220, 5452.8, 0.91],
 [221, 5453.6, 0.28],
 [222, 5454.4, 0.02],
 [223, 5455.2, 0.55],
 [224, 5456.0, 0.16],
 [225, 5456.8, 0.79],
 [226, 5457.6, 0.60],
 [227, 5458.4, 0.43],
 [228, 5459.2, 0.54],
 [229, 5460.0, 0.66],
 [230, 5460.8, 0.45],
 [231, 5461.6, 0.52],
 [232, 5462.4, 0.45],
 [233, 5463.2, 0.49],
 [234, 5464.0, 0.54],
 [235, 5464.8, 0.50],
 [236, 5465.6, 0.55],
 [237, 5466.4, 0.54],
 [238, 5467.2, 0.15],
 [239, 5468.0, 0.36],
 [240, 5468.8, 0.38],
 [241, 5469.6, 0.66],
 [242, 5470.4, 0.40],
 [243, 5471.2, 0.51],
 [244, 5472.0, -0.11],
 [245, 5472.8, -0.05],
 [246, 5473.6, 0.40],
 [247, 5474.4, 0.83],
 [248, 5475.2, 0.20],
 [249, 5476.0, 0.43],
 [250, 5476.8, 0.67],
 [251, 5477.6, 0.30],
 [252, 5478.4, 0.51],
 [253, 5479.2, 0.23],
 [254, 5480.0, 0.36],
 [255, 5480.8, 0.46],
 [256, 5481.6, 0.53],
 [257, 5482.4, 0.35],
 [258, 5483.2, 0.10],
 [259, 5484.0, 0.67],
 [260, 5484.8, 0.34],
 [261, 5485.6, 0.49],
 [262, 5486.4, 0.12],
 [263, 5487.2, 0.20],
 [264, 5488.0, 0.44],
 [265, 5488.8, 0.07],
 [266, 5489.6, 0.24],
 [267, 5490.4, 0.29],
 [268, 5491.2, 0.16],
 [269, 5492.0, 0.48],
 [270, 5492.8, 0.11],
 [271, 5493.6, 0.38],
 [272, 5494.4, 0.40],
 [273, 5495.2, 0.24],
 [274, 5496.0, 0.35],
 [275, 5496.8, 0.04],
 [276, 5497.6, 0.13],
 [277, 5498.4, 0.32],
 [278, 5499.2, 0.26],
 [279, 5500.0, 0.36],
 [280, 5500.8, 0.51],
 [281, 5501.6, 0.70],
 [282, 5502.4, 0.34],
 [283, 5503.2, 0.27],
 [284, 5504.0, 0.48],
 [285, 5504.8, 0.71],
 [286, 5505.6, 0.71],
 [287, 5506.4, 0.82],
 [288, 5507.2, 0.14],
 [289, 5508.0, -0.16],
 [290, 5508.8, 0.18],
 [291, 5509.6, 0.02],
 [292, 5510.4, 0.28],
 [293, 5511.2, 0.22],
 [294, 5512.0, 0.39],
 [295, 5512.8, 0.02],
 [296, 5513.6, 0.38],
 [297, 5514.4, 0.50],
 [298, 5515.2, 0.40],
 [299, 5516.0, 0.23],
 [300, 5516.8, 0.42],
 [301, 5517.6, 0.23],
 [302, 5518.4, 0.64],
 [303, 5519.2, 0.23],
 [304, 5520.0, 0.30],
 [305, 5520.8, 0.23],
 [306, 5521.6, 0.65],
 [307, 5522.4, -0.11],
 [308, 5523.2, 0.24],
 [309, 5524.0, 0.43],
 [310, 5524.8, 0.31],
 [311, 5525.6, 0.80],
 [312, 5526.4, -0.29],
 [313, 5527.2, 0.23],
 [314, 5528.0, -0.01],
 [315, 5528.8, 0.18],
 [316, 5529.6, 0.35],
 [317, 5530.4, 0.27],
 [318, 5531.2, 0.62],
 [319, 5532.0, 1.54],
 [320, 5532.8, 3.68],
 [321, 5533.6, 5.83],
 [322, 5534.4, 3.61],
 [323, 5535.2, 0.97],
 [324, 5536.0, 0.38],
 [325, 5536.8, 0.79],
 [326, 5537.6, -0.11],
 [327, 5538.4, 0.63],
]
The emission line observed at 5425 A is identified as Hbeta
